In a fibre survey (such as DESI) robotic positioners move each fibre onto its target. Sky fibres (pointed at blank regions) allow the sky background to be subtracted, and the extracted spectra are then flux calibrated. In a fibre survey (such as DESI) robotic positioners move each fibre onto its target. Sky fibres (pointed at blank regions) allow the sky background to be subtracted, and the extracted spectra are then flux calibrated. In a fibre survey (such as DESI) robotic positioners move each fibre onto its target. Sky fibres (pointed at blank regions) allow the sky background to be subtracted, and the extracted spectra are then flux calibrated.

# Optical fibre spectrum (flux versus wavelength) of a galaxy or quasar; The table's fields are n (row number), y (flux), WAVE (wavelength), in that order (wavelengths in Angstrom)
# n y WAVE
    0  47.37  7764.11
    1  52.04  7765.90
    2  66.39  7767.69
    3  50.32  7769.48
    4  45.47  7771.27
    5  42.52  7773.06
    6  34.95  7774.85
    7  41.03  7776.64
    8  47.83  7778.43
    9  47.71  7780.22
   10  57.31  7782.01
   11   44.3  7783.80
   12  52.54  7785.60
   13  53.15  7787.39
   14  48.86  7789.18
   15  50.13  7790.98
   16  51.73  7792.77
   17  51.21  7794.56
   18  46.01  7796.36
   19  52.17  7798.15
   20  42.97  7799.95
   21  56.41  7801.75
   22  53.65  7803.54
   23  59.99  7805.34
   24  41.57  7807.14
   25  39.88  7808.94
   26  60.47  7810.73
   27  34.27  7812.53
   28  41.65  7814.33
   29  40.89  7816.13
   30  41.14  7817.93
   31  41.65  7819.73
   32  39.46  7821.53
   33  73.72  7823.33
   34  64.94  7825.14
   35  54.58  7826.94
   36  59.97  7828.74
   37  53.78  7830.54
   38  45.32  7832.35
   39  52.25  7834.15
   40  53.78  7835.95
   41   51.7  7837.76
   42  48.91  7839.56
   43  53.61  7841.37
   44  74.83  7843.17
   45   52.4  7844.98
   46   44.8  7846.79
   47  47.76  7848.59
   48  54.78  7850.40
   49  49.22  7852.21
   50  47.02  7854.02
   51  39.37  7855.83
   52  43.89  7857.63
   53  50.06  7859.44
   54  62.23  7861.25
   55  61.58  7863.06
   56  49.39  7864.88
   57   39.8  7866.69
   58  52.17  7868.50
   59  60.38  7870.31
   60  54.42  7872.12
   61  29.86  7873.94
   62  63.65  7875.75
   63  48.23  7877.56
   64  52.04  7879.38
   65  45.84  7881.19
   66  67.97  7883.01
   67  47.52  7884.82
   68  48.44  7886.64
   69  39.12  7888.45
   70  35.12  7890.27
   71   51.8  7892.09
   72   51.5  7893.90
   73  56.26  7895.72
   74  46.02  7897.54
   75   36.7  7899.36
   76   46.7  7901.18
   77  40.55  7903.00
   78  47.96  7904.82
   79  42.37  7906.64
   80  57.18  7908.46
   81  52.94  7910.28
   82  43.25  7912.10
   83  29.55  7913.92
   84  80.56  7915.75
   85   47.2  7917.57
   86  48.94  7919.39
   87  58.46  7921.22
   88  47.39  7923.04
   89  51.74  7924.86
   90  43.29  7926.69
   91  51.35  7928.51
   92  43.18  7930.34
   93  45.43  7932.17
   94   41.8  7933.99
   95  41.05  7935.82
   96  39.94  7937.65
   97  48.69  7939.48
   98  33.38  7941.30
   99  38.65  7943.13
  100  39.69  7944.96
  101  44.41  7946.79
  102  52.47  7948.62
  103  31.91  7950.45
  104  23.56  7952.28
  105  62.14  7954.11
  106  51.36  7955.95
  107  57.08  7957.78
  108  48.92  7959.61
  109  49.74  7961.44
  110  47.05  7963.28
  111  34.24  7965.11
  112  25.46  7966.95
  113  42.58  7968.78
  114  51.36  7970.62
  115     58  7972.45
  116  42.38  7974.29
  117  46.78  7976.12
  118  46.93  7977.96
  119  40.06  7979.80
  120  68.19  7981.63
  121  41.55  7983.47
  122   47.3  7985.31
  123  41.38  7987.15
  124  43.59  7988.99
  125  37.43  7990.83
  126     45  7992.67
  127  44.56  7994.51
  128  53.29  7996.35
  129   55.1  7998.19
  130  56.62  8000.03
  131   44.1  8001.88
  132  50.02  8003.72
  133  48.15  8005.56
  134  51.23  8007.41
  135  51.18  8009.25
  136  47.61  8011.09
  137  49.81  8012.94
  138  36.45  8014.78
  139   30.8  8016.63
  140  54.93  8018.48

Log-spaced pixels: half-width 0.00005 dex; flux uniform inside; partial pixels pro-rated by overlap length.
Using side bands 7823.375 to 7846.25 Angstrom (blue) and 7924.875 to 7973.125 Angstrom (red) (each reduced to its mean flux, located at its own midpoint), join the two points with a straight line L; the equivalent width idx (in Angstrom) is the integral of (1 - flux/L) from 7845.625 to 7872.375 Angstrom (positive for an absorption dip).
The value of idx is 1.5 Angstrom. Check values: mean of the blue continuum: 56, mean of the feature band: 50.4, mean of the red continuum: 44.2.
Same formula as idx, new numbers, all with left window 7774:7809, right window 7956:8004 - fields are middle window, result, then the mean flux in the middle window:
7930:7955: 2.9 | 41.8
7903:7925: -1.2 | 50.2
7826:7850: -2.5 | 53.4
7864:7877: -0.5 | 49.9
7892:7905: 0.3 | 46.9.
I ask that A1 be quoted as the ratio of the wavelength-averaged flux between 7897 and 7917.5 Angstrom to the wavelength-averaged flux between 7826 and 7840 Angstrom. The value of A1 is 0.90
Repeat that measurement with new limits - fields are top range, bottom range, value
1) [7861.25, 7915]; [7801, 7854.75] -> 0.95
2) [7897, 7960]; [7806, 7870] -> 0.91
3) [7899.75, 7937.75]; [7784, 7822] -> 1.00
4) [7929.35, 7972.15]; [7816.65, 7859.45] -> 0.84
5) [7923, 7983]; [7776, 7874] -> 0.89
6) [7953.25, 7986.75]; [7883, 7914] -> 1.02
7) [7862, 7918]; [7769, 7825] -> 1.02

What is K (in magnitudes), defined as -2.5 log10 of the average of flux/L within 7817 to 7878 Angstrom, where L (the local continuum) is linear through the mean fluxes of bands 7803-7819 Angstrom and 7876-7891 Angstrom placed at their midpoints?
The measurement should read -0.099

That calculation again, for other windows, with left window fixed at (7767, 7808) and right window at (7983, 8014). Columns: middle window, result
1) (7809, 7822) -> 0.15 mag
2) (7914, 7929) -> -0.09 mag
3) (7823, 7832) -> -0.21 mag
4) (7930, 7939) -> 0.13 mag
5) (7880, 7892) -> 0.02 mag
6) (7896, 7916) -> 0.04 mag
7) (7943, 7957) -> 0.11 mag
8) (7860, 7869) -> -0.09 mag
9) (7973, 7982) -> -0.01 mag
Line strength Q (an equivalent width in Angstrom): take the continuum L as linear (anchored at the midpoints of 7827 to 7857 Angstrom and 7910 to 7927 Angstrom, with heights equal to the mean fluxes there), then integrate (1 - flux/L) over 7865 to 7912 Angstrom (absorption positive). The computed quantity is 2.3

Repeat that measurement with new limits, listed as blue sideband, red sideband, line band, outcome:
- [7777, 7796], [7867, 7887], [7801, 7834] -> 0.3 Angstrom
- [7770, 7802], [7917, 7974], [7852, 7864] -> -1.0 Angstrom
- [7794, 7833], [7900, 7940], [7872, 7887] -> -0.7 Angstrom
